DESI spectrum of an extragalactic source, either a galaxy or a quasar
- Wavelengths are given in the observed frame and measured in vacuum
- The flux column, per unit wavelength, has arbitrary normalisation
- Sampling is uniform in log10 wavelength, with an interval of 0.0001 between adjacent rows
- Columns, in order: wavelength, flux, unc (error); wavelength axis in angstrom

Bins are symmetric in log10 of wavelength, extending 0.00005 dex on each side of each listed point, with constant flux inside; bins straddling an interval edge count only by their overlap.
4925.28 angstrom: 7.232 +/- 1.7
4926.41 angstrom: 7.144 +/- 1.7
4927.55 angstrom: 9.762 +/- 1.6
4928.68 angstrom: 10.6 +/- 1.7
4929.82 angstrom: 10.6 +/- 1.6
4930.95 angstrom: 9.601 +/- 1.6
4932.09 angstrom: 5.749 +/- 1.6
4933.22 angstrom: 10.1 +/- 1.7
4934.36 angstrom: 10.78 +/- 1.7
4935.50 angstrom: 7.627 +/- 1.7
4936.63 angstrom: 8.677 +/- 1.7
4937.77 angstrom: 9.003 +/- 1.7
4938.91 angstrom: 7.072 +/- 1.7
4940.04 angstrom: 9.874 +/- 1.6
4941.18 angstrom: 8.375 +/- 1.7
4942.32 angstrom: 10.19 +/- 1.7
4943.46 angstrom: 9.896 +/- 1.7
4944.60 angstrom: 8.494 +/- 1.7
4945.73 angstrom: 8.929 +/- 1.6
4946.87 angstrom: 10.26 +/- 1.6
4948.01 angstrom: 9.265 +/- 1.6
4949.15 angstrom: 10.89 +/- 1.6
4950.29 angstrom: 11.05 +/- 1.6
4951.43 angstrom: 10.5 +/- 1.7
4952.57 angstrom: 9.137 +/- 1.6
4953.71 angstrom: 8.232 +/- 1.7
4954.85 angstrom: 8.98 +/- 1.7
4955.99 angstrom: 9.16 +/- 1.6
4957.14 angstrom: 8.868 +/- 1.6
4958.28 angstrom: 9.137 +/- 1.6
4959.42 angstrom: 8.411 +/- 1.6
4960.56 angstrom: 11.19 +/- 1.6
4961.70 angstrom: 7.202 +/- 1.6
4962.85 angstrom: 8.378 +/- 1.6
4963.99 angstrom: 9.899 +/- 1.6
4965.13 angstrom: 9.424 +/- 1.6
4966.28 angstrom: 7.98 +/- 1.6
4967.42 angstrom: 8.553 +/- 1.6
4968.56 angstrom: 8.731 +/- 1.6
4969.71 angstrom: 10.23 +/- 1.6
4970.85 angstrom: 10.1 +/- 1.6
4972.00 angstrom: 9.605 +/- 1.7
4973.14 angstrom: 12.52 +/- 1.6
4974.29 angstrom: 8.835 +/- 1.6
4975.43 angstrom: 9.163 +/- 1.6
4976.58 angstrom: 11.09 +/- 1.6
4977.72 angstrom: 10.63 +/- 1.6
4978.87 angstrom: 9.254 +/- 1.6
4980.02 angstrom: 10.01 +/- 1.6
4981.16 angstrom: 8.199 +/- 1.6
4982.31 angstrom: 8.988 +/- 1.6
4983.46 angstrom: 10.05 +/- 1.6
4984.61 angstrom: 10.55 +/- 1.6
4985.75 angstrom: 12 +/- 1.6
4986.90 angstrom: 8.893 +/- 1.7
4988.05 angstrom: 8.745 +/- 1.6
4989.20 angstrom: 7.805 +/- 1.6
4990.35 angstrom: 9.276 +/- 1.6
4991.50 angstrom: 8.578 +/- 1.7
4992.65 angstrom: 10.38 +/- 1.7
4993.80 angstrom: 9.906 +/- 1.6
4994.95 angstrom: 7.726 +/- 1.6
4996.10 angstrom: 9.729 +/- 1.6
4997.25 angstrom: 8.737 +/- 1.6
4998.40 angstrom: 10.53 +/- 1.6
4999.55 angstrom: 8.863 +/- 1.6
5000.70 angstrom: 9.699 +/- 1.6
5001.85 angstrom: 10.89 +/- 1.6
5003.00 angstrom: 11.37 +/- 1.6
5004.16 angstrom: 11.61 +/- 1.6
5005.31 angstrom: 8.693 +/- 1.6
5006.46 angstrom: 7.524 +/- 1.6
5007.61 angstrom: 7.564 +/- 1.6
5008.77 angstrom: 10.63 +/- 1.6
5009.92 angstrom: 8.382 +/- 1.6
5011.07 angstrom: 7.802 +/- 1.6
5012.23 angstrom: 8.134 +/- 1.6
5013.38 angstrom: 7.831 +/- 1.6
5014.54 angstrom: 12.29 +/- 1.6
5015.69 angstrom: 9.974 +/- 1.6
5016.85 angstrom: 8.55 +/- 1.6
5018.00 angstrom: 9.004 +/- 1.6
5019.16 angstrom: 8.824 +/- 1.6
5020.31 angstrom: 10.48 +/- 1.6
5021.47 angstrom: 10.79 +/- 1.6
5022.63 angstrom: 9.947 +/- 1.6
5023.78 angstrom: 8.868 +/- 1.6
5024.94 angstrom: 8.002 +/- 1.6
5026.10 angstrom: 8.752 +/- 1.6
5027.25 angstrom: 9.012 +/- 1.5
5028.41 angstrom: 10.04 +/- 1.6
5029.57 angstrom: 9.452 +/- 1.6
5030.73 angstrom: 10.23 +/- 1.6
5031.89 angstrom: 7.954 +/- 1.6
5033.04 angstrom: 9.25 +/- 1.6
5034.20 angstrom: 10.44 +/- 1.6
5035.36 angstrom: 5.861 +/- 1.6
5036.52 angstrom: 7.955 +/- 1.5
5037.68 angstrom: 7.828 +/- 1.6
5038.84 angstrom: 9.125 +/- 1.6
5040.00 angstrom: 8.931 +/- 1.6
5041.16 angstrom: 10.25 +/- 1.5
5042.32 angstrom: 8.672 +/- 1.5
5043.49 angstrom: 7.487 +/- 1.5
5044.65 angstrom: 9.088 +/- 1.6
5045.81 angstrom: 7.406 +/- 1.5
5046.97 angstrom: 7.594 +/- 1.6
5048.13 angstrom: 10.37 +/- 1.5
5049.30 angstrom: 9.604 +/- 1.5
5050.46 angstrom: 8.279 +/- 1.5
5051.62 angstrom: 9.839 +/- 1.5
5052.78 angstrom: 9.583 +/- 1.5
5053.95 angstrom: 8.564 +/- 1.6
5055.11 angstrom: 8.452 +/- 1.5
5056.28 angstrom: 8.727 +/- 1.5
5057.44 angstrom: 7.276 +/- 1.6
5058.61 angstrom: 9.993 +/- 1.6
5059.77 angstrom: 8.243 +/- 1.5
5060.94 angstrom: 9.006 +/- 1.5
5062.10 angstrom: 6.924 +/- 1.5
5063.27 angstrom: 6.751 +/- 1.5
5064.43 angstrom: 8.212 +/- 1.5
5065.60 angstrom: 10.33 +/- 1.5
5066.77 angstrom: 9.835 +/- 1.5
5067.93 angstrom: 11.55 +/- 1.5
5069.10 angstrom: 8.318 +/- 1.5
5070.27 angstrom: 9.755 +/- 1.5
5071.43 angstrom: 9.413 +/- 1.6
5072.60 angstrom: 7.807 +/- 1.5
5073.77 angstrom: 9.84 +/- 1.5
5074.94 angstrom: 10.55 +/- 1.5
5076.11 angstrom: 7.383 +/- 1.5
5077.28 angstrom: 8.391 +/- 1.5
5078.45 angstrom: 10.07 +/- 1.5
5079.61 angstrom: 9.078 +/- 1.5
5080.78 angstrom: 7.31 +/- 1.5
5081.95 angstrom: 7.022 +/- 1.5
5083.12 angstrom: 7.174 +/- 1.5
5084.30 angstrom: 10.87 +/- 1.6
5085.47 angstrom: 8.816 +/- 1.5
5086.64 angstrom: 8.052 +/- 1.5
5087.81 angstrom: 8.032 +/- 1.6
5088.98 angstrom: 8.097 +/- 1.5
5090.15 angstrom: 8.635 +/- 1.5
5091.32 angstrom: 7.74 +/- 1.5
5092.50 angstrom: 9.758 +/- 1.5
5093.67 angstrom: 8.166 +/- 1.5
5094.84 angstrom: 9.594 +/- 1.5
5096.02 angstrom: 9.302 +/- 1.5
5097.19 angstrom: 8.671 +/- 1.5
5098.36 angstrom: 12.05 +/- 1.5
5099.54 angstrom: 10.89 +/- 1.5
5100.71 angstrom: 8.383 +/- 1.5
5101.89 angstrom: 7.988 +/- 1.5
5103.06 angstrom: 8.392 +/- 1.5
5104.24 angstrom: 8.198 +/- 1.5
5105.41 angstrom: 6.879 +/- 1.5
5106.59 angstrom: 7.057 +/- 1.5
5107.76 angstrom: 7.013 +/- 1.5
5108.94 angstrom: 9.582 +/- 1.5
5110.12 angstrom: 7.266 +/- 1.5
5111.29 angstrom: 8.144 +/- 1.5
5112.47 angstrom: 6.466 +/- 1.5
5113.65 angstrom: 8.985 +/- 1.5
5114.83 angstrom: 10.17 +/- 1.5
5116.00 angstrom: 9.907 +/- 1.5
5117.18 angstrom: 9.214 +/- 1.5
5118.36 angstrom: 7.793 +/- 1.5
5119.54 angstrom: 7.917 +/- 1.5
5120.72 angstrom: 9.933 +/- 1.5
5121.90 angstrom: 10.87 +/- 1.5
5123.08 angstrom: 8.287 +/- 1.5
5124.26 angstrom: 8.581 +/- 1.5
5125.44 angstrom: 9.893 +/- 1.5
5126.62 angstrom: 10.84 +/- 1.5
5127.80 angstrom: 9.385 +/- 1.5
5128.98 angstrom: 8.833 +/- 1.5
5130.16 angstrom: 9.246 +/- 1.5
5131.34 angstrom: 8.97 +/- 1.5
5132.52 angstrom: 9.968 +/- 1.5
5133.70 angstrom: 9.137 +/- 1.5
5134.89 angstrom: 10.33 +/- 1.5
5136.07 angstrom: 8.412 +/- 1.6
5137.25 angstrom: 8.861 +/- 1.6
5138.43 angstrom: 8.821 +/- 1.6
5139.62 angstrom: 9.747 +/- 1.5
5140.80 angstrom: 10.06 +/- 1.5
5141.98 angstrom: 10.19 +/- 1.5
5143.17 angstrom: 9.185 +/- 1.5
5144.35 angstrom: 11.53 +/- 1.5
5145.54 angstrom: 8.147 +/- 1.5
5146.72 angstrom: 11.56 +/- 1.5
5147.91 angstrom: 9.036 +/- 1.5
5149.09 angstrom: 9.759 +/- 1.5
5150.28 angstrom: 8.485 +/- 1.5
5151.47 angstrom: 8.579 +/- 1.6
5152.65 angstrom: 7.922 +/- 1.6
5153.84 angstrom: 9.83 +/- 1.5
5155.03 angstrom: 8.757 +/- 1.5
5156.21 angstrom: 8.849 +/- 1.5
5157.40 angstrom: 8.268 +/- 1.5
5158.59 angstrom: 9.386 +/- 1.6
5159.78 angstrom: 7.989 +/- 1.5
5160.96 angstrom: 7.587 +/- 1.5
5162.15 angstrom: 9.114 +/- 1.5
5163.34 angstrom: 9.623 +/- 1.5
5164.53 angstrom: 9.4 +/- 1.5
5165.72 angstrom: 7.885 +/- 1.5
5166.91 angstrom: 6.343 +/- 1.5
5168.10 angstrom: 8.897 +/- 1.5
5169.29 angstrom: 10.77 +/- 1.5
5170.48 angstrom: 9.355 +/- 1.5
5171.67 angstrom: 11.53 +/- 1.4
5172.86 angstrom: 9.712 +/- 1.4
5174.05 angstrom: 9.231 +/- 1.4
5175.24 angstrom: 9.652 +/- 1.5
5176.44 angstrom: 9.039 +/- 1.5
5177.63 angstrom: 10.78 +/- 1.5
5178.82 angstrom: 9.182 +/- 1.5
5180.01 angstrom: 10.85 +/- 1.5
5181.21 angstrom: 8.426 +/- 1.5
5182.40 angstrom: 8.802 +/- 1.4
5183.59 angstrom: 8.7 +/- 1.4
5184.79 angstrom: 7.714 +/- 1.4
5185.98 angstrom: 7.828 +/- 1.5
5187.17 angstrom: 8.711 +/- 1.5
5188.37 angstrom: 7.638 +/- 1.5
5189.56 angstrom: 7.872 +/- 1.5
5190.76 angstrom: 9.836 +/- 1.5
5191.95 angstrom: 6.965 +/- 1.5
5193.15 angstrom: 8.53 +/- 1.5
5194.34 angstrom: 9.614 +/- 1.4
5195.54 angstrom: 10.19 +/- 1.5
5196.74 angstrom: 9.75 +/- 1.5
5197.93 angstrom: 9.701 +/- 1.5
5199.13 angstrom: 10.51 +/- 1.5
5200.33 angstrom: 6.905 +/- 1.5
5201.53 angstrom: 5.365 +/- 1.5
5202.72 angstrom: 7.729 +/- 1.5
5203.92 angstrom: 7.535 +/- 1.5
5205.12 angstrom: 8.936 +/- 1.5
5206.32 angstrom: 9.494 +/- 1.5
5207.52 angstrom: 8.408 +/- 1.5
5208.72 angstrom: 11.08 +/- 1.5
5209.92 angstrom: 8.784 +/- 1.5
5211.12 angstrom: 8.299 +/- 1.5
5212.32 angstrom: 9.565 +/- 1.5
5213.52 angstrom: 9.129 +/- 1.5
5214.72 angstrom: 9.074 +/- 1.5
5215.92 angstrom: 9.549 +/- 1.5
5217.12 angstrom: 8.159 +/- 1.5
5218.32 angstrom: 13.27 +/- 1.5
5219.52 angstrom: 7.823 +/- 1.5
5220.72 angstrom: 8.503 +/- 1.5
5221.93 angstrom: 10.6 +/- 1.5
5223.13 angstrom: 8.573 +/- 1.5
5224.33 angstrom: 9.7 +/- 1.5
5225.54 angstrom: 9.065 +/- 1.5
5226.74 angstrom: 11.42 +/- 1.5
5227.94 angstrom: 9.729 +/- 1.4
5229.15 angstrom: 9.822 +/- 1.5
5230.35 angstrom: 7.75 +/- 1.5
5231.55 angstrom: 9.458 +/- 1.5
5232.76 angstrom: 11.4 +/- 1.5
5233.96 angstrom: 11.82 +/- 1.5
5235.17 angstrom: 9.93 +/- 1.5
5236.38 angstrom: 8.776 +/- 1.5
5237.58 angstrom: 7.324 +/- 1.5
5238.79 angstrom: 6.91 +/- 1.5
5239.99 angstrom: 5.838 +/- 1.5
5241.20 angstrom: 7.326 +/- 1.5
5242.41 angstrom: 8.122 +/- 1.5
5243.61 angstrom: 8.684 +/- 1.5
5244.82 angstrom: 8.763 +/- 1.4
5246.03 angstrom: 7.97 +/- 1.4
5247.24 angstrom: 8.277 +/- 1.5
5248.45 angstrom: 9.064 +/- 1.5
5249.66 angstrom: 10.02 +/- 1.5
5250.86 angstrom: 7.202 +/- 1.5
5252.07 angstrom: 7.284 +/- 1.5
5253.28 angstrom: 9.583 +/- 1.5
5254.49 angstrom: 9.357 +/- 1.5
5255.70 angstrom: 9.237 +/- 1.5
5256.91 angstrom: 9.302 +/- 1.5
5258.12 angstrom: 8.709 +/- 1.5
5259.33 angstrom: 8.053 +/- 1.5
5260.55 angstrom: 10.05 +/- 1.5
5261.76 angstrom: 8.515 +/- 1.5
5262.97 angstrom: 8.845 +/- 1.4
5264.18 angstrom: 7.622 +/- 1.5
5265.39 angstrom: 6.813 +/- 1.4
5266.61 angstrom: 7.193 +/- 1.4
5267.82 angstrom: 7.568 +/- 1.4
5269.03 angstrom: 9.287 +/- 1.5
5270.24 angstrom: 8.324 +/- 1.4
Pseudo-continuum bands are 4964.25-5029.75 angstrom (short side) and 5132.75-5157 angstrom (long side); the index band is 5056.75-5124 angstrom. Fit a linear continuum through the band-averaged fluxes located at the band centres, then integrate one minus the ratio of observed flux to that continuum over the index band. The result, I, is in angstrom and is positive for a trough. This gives 4.8 angstrom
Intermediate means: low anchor 9.46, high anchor 9.36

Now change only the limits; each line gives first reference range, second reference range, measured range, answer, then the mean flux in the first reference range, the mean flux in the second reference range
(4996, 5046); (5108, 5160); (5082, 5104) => 0.69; 9.15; 9.15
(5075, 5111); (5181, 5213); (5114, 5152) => -3.72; 8.56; 8.63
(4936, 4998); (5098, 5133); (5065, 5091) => 0.28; 9.39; 8.88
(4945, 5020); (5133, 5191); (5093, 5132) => 1.41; 9.44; 9.12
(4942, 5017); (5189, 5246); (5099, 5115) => 1.75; 9.46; 8.96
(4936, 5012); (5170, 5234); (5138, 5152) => -0.56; 9.39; 9.18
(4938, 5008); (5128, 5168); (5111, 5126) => 0.32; 9.44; 9.09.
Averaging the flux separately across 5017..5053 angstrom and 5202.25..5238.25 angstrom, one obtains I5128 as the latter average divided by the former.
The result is 1.04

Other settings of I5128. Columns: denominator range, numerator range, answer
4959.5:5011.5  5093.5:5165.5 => 0.96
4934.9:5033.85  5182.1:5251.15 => 0.95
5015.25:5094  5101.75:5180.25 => 1.03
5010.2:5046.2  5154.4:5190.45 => 1.00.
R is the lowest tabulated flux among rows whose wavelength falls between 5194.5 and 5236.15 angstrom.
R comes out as 5.365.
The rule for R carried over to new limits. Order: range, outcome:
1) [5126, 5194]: 6.343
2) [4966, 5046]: 5.861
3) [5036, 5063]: 6.924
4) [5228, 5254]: 5.838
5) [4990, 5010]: 7.524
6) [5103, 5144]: 6.466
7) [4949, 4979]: 7.202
